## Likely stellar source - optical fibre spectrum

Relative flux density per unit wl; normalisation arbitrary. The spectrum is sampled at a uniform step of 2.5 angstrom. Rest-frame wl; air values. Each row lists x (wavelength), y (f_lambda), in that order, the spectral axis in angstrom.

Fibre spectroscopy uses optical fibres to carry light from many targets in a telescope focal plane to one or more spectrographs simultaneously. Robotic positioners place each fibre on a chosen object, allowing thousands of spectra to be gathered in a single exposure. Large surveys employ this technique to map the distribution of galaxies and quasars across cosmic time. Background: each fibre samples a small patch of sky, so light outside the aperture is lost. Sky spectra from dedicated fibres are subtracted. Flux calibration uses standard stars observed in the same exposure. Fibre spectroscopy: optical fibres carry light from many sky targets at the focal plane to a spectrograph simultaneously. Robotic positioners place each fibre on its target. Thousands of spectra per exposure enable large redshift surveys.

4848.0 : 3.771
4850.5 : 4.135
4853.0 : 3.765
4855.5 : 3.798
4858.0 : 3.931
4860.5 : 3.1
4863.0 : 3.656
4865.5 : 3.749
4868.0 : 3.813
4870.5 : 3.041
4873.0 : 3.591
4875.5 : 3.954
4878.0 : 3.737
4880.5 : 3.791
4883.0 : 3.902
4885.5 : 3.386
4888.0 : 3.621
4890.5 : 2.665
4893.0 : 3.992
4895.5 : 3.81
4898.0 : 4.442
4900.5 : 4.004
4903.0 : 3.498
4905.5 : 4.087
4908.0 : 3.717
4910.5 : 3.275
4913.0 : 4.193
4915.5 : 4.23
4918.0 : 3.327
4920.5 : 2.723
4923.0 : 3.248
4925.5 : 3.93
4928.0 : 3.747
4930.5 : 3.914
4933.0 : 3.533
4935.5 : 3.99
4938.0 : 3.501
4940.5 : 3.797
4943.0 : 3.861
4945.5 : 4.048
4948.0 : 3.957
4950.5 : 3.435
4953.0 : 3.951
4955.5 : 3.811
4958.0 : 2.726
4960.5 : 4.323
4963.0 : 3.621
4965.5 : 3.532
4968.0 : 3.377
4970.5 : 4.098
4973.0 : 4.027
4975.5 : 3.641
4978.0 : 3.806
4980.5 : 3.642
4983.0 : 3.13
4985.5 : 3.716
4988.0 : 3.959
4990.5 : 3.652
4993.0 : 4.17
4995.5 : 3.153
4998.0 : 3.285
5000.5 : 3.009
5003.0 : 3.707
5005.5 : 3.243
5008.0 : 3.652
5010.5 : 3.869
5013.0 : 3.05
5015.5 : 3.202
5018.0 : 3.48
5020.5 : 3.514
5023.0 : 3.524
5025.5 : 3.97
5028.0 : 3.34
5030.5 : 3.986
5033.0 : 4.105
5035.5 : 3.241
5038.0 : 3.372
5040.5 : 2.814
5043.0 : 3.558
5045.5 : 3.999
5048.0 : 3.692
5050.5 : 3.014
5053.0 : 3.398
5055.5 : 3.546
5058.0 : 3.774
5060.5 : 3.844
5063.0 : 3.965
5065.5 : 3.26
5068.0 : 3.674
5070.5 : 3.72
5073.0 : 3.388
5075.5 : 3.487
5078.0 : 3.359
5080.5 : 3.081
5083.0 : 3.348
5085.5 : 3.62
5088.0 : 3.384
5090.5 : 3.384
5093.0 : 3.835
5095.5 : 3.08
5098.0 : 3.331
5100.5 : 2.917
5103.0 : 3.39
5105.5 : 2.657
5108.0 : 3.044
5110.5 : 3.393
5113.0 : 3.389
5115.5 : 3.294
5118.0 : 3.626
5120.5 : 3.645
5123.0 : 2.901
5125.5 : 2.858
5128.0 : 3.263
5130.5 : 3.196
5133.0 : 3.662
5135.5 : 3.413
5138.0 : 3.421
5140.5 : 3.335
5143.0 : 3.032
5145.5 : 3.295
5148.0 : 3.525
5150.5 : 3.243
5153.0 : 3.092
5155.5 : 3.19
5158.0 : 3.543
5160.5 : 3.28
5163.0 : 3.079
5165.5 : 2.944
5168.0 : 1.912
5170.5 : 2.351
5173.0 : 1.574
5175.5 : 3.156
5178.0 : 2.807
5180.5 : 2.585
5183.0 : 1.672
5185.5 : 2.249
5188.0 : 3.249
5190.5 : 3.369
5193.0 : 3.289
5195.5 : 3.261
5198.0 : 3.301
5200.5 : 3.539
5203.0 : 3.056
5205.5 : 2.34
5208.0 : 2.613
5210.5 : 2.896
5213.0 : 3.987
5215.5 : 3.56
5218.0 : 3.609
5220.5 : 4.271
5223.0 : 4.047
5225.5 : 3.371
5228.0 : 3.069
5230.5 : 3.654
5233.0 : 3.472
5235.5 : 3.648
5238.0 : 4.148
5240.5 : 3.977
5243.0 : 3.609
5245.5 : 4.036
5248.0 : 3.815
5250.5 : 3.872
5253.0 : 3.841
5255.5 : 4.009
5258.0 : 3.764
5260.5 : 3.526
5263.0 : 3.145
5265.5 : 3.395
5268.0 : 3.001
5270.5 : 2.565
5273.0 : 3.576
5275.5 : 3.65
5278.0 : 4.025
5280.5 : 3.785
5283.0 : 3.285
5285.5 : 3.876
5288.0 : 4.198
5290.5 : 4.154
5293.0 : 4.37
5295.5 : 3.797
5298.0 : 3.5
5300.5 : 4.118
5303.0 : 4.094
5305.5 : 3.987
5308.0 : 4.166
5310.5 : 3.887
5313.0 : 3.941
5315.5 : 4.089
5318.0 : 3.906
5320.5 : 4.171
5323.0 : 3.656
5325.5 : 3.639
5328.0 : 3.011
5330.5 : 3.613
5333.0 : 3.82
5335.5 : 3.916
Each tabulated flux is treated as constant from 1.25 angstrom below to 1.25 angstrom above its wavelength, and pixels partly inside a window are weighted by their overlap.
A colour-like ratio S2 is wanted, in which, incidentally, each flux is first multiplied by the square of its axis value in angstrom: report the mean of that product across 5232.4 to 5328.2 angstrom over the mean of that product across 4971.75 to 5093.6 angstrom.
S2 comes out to 1.17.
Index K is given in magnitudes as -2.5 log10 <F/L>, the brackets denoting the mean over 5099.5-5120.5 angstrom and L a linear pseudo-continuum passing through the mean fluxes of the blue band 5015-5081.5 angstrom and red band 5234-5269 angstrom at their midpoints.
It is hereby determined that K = 0.11 mag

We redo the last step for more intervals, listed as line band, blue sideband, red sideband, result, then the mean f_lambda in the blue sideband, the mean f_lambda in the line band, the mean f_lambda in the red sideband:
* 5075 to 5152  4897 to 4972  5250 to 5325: 0.14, 3.73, 3.3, 3.78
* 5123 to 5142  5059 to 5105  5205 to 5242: 0.06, 3.44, 3.28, 3.54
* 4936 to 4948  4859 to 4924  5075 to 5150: -0.08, 3.64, 3.83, 3.3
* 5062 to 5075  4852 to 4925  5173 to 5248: -0.04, 3.66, 3.59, 3.28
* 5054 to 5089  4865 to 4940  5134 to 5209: -0.10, 3.68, 3.53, 2.96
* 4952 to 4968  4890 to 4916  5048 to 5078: 0.03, 3.83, 3.63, 3.55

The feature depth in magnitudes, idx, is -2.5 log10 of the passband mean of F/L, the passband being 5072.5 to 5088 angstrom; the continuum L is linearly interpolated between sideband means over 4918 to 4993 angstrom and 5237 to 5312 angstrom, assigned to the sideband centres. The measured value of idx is 0.10 mag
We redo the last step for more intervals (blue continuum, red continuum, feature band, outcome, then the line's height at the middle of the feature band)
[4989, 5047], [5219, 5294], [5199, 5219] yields 0.149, 3.67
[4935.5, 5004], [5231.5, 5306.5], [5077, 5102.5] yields 0.112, 3.7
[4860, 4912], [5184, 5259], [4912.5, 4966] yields -0.016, 3.64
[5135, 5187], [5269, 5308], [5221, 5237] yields -0.066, 3.38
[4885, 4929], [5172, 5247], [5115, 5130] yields 0.037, 3.37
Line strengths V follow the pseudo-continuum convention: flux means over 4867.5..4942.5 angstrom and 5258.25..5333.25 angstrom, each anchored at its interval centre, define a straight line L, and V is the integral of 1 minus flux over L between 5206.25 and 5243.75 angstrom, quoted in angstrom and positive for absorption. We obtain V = 1.45 angstrom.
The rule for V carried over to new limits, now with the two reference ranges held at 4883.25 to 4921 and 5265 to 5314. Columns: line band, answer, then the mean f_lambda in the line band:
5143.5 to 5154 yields 1.3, 3.28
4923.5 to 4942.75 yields -0.3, 3.76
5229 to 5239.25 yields 0.1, 3.71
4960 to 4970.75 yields -0.1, 3.72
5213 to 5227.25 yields 0.0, 3.77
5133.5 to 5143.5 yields 1.1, 3.35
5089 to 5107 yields 2.4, 3.23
